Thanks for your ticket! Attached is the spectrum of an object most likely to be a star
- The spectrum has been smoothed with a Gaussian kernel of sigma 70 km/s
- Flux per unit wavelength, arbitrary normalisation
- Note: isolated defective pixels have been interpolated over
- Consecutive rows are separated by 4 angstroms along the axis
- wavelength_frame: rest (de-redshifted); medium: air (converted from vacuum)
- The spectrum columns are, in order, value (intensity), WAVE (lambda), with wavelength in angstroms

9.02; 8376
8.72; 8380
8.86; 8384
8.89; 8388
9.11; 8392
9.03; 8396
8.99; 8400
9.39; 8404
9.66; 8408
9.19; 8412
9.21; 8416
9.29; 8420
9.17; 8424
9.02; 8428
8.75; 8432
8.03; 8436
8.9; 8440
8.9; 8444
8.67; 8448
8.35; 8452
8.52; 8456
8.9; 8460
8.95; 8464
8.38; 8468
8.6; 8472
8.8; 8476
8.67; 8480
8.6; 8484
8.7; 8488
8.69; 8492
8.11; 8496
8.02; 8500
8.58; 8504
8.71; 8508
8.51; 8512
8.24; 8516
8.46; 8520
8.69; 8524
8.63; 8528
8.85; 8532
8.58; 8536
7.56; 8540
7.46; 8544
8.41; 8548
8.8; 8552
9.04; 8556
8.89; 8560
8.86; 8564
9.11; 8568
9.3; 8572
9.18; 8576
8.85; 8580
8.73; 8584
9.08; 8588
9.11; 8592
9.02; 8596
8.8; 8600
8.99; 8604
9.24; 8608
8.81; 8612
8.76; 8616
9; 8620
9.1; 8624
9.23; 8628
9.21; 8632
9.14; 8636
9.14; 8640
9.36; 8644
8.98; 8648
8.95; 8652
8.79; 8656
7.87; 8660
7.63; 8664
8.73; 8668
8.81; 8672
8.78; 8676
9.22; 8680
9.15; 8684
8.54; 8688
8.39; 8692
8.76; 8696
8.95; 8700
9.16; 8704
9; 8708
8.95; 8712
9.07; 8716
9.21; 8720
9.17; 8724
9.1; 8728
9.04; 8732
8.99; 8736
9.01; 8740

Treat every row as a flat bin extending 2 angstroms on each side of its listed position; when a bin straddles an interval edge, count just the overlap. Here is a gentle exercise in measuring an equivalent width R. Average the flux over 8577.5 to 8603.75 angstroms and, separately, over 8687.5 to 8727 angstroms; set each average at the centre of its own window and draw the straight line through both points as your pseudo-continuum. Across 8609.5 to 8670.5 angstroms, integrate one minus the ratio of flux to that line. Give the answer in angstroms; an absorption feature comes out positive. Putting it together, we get 0.62 angstroms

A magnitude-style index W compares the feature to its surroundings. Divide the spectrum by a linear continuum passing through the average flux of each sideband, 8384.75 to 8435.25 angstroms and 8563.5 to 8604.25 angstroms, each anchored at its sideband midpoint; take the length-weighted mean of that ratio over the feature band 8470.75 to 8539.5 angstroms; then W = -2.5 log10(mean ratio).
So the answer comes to 0.06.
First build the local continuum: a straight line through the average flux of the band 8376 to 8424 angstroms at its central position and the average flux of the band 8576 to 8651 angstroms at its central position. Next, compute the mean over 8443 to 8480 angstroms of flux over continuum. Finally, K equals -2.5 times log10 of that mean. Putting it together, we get 0.05 mag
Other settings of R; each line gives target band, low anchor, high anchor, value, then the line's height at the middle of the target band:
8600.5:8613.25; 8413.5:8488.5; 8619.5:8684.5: -0.21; 8.85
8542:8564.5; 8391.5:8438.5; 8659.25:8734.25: 0.99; 8.95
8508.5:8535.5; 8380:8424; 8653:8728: 1.28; 9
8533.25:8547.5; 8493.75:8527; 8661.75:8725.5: 0.87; 8.49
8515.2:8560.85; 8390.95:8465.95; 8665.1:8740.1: 2.44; 8.94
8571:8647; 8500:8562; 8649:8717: -3.83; 8.62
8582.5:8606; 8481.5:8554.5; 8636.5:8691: -0.97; 8.61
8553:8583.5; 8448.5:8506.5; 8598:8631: -0.55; 8.85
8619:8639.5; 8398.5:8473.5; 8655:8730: -0.74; 8.83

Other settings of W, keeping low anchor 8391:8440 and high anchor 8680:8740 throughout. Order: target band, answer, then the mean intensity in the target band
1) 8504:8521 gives 0.067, 8.49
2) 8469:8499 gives 0.058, 8.57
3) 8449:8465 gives 0.047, 8.66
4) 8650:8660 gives 0.039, 8.67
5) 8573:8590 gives 0.004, 8.98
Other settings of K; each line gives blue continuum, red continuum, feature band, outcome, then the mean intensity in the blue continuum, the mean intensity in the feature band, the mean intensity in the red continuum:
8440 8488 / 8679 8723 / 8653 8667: 0.088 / 8.68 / 8.2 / 8.94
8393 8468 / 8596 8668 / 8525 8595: 0.020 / 8.93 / 8.74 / 8.88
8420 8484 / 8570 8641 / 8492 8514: 0.052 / 8.72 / 8.41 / 9.04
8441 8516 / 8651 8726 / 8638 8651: -0.048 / 8.59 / 9.14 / 8.79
